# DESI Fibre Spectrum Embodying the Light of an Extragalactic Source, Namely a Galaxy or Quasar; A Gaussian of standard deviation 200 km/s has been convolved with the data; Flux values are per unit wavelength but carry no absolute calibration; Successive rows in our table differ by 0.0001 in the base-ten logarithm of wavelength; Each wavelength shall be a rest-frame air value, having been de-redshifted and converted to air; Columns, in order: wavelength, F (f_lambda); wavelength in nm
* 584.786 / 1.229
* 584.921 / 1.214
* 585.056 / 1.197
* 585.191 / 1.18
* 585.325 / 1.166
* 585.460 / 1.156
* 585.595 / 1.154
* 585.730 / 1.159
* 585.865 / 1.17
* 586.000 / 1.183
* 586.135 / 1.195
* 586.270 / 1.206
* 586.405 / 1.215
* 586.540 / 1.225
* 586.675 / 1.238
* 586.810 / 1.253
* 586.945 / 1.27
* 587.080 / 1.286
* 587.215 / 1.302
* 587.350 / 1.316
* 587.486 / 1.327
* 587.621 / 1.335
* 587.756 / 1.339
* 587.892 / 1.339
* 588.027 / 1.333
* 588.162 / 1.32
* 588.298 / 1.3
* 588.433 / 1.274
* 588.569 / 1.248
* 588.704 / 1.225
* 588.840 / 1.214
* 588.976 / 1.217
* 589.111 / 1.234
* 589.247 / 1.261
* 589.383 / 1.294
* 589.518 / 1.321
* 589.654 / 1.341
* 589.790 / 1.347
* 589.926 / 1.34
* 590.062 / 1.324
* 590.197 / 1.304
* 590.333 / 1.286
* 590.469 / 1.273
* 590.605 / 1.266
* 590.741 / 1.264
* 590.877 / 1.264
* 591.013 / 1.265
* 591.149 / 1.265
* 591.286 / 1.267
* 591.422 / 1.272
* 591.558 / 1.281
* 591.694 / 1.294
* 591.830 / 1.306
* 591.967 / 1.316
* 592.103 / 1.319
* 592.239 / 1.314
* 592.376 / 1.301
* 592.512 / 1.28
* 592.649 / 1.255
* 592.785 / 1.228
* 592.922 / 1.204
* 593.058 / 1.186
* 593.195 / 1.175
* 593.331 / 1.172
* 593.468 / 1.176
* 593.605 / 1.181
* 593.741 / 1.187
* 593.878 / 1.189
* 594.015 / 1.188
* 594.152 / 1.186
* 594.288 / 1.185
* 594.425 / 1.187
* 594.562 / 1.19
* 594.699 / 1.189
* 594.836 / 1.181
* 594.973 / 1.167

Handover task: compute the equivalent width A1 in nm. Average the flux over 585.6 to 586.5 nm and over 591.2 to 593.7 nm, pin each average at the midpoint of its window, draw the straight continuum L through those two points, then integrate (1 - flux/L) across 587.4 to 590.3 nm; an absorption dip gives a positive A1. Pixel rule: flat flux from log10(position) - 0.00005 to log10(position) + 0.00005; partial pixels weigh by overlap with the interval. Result -0.197 nm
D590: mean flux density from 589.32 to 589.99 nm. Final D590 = 1.33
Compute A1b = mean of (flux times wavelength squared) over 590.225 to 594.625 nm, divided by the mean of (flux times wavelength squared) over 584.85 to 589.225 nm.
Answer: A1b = 1.02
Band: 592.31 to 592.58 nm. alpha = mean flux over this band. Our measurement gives 1.29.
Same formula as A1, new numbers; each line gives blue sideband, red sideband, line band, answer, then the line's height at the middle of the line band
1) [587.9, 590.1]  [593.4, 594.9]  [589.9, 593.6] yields -0.09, 1.23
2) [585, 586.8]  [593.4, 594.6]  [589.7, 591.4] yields -0.15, 1.19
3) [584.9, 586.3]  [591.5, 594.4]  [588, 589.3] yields -0.06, 1.2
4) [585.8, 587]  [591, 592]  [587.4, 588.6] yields -0.08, 1.24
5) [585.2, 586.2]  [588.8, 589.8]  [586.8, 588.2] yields -0.10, 1.22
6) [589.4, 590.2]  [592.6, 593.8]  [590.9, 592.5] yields -0.04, 1.26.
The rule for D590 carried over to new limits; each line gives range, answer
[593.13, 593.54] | 1.17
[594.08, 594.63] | 1.19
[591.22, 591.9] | 1.28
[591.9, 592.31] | 1.32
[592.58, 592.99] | 1.23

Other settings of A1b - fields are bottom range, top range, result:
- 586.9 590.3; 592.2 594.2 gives 0.95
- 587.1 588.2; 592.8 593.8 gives 0.91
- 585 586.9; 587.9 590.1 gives 1.09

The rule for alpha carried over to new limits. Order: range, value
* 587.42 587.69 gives 1.33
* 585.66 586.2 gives 1.18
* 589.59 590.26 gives 1.33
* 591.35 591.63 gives 1.28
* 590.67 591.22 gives 1.26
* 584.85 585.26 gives 1.2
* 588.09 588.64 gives 1.29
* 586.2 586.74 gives 1.22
